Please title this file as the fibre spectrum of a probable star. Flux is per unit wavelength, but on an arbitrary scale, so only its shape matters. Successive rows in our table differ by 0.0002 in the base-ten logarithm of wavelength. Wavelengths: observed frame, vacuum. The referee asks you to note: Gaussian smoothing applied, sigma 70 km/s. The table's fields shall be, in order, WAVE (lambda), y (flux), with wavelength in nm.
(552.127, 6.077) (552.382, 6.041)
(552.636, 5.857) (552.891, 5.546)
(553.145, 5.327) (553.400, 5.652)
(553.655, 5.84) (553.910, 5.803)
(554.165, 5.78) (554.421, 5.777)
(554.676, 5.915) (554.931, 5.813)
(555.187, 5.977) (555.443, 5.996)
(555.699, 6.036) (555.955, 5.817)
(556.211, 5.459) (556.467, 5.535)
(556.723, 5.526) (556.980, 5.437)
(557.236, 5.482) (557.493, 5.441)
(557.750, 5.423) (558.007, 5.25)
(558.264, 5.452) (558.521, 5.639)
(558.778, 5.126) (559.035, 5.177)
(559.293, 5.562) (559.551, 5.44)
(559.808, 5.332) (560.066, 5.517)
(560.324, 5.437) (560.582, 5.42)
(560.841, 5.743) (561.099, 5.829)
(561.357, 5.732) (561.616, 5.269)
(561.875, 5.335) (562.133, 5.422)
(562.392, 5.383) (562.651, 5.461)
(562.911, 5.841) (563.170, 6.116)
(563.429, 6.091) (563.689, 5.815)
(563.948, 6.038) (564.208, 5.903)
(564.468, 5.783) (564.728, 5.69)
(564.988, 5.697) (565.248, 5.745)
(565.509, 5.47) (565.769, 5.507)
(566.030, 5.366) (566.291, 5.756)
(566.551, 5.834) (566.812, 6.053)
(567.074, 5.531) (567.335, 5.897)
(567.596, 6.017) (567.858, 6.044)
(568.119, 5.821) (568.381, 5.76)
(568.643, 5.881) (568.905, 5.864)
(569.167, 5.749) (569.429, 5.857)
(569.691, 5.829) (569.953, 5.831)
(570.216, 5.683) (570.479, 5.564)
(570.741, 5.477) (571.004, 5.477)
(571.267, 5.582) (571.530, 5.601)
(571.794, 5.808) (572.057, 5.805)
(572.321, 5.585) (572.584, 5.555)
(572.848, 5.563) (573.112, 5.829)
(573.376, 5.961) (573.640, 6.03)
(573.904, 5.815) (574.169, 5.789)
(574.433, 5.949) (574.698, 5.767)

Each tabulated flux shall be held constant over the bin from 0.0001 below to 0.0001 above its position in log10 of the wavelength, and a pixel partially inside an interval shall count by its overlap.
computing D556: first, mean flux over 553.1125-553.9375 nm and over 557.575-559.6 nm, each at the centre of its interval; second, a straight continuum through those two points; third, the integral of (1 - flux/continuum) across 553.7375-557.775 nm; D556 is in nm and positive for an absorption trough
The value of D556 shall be -0.12 nm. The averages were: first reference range 5.67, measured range 5.71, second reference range 5.38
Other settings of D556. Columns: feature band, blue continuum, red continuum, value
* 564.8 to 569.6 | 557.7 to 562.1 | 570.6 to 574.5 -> -0.14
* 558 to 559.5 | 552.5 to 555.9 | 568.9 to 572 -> 0.10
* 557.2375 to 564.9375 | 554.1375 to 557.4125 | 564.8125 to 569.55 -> 0.23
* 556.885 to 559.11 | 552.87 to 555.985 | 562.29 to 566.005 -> 0.15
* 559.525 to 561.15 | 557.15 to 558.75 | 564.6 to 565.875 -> -0.01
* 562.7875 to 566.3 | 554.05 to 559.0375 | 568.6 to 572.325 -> -0.07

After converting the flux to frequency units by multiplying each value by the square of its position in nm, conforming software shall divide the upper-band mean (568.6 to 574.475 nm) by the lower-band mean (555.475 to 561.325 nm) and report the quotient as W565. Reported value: 1.09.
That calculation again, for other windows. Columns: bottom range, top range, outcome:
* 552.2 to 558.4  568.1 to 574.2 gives 1.07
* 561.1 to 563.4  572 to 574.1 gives 1.07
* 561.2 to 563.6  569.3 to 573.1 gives 1.04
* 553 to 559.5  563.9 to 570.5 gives 1.07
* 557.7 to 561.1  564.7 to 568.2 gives 1.08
